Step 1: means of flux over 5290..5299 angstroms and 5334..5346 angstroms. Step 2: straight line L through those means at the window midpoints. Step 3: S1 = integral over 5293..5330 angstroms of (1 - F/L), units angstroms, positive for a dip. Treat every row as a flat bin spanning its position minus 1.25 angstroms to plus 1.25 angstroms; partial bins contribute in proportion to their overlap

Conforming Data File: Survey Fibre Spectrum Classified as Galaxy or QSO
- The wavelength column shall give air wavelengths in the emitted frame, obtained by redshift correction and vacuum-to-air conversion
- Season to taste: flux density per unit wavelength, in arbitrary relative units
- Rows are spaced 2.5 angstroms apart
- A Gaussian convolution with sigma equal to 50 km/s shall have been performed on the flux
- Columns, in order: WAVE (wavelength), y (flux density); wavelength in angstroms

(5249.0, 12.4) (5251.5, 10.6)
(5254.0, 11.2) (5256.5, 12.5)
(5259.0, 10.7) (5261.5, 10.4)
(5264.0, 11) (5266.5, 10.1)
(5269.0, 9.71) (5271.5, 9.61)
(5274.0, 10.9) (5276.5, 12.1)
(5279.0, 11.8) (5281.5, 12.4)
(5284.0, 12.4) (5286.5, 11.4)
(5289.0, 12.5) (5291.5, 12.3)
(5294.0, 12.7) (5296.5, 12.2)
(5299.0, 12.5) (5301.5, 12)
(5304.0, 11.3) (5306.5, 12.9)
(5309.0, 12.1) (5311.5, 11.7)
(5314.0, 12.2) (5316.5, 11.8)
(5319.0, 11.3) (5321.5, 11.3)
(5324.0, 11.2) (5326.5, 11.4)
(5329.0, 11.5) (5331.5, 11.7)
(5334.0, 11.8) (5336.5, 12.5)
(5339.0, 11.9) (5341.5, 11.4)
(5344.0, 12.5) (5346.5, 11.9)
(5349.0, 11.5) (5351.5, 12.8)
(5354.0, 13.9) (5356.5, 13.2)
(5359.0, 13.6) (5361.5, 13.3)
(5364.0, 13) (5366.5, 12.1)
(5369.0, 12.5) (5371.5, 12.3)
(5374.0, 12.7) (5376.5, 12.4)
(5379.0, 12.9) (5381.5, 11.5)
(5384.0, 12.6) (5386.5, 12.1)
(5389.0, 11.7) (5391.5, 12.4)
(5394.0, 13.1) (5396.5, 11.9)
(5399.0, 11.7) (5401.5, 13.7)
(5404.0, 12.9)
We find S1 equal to 1.2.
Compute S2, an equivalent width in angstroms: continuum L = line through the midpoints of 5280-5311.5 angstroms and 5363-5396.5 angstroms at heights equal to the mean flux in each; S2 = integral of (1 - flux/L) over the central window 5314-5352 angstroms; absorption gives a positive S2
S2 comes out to 1.62 angstroms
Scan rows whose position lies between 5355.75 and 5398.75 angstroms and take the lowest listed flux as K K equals 11.5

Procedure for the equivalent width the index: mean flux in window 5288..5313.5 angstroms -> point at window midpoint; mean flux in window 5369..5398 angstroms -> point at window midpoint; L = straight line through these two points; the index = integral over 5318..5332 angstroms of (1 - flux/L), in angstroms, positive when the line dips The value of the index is 1.0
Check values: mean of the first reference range 12.2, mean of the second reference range 12.3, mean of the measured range 11.4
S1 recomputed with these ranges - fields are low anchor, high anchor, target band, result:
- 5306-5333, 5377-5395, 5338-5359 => -0.9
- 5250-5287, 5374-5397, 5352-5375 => -1.6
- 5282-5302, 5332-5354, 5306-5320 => 0.3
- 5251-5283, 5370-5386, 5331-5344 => 0.0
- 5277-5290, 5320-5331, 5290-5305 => -0.4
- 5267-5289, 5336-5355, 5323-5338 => 0.5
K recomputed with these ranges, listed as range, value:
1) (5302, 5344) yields 11.2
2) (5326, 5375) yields 11.4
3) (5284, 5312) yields 11.3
